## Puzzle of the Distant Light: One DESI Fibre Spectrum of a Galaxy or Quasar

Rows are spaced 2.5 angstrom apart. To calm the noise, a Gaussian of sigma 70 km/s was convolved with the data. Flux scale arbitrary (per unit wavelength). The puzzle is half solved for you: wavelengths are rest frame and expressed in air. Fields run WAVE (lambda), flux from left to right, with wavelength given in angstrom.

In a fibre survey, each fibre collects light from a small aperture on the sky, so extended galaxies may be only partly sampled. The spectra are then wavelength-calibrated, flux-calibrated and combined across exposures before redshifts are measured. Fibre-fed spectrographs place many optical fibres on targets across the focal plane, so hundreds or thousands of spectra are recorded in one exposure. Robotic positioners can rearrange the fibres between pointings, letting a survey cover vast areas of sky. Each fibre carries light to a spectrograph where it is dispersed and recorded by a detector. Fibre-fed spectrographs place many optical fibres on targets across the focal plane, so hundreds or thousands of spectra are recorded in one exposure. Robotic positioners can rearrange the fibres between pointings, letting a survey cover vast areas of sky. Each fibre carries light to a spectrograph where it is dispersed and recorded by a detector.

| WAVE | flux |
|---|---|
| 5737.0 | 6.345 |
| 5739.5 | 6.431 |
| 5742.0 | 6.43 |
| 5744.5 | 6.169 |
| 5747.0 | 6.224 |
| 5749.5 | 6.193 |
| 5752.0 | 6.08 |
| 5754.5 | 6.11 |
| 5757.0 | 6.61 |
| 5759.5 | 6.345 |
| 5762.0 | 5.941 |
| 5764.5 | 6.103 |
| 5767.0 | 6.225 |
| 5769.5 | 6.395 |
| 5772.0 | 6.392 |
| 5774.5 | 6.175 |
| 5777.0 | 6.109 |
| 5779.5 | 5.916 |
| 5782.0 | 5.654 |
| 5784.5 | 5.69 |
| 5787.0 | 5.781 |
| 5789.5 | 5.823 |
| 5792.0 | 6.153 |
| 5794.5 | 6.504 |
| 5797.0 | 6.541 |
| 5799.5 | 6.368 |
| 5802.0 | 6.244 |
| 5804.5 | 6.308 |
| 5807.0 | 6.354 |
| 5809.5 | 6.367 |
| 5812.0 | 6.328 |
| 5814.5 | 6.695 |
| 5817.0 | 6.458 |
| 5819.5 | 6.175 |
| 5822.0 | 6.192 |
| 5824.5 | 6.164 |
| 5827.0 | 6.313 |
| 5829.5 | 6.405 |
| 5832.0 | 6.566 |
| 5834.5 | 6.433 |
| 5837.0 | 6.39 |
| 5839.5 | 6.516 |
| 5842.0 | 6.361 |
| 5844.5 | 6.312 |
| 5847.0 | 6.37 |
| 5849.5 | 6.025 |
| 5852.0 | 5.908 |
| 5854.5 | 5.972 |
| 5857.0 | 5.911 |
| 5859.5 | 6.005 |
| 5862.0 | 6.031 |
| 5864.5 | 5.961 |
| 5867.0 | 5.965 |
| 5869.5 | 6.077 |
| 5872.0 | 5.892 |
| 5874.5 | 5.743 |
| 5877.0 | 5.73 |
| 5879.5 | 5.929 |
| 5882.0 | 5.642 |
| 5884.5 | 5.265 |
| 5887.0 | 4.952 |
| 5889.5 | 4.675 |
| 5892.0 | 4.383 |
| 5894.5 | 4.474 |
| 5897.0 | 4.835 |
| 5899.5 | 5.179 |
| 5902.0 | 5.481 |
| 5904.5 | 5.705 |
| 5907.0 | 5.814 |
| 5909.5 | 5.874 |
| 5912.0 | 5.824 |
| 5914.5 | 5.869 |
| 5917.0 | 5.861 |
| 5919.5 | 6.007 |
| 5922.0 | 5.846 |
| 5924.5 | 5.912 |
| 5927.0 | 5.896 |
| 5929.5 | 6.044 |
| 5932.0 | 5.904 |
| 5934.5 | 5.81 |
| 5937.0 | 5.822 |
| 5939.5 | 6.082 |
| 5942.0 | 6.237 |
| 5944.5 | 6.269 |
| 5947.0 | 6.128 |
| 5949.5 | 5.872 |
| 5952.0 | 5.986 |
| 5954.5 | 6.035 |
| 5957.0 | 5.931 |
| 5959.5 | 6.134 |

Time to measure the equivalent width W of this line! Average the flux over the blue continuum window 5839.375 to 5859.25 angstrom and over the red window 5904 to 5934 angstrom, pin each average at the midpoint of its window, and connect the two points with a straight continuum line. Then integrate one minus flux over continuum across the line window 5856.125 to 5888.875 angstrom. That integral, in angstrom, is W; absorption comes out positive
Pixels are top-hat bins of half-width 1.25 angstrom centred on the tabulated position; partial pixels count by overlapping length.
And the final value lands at 1.6 angstrom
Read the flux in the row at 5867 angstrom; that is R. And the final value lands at 5.965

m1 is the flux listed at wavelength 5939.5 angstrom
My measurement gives 6.082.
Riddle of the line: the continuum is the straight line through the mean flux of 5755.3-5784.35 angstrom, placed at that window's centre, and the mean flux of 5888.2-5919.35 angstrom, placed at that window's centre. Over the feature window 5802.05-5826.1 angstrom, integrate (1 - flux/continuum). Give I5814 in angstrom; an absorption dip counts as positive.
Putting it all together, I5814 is -1.8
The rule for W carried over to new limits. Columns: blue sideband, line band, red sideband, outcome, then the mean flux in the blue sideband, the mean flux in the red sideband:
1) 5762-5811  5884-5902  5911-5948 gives 3.49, 6.16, 5.97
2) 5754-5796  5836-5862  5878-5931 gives -1.81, 6.12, 5.5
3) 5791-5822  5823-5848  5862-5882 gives -0.91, 6.37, 5.89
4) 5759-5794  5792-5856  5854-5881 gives -3.62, 6.05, 5.92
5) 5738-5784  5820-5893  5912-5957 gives 1.53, 6.19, 5.97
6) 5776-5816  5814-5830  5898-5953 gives -0.54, 6.18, 5.88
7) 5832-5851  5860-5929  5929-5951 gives 6.44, 6.35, 6.02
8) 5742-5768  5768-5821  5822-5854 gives 0.36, 6.21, 6.3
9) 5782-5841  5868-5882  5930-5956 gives 0.68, 6.28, 6.01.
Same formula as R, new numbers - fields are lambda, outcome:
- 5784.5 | 5.69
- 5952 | 5.986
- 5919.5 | 6.007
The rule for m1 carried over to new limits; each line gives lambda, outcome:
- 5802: 6.244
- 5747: 6.224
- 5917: 5.861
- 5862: 6.031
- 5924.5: 5.912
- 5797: 6.541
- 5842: 6.361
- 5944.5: 6.269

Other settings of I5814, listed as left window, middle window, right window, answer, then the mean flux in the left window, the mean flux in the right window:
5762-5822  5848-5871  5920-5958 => 0.43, 6.2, 5.99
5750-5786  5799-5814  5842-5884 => -0.70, 6.12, 5.97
